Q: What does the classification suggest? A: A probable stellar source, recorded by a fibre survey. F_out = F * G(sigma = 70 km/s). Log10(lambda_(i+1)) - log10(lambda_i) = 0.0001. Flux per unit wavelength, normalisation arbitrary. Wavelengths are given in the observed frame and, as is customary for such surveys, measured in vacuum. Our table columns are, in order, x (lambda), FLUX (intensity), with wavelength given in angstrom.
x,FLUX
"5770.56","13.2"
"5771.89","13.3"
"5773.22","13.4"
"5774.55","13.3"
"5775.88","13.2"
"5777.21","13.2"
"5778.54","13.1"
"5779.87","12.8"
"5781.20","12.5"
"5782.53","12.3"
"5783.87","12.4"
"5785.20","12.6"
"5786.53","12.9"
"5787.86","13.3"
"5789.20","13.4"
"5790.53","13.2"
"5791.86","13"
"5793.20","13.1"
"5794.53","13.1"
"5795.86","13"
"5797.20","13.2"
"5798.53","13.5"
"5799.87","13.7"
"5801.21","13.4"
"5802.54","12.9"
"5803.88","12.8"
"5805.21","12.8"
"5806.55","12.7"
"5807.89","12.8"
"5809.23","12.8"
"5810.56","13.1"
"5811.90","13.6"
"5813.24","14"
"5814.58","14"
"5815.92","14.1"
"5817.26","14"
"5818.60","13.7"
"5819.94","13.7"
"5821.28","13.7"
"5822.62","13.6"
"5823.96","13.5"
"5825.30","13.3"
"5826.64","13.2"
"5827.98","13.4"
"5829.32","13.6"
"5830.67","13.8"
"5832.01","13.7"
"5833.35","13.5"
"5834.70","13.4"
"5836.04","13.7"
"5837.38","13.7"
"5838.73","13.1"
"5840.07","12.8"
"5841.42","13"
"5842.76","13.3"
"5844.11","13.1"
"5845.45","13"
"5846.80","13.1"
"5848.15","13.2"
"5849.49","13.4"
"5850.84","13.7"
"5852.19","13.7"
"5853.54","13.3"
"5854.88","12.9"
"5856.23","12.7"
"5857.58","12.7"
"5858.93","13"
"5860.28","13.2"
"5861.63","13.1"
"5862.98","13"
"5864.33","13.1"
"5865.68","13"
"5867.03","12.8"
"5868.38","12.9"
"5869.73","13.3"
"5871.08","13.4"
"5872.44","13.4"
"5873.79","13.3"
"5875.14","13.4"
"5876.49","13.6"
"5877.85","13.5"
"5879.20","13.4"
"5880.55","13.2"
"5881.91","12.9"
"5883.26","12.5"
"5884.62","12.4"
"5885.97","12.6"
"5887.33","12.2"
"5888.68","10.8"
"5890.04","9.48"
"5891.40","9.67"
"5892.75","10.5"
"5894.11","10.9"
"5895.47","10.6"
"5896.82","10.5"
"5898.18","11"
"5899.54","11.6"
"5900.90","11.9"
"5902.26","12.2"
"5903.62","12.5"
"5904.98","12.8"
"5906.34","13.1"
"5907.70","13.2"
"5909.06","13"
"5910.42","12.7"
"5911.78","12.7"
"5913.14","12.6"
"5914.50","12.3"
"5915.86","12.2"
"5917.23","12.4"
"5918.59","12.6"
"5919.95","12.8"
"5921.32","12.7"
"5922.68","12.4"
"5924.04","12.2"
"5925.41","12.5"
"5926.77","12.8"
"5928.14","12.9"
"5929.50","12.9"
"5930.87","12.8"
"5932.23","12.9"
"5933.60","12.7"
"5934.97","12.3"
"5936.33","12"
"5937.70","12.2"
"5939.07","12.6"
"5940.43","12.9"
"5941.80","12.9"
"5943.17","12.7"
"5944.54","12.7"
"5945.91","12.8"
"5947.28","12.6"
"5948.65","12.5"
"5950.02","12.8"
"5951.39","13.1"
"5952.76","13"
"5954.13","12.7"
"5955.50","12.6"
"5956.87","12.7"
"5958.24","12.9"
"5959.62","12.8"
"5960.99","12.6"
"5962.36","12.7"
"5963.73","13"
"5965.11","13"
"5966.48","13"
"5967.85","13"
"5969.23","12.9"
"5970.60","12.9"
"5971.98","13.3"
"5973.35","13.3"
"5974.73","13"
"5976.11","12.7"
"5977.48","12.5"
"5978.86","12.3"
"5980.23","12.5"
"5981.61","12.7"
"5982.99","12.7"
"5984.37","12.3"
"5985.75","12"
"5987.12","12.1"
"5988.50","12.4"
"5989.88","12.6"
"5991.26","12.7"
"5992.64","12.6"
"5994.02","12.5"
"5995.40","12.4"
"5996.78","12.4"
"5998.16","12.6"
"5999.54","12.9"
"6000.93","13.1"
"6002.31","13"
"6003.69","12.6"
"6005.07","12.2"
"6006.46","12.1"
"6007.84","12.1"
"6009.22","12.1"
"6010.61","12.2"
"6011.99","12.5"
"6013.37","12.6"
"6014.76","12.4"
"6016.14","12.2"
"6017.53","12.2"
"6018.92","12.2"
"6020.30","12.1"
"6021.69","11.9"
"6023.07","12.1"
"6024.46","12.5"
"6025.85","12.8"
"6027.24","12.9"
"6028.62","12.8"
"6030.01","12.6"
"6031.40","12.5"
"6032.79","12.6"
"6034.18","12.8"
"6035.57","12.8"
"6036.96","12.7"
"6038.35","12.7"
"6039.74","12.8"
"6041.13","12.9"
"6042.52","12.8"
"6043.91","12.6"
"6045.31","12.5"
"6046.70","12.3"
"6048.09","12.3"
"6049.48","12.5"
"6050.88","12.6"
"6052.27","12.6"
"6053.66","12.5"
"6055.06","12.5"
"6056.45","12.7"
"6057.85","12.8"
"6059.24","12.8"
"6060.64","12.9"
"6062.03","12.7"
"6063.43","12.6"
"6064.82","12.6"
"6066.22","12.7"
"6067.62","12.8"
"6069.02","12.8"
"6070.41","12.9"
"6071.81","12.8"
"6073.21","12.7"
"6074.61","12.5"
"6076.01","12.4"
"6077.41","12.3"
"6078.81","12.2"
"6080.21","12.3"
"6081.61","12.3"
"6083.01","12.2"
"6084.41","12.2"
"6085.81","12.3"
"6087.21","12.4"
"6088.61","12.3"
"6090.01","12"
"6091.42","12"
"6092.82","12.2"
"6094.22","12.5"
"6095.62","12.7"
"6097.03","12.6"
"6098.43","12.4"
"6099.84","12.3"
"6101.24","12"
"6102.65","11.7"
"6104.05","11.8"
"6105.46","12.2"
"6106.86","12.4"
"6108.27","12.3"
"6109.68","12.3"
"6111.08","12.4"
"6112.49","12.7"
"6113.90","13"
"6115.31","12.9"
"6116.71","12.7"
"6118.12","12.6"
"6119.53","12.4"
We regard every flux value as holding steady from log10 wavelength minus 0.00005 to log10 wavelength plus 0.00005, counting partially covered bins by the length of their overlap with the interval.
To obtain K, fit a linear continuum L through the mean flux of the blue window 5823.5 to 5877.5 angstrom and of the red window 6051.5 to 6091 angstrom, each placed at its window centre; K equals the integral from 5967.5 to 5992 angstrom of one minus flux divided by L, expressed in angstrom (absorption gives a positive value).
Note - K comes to 0.3 angstrom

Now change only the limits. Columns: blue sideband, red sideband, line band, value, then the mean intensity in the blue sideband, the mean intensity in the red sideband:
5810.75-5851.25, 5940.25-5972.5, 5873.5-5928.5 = 3.7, 13.5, 12.8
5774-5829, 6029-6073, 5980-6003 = 0.4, 13.2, 12.7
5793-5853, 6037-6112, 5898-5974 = 1.7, 13.4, 12.5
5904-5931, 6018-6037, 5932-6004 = -0.5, 12.7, 12.5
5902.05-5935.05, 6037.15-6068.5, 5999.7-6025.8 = 0.6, 12.7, 12.6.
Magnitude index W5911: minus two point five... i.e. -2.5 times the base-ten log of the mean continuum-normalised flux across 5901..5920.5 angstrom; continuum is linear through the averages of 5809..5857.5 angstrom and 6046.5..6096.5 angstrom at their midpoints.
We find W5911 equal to 0.04 mag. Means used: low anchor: 13.4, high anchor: 12.5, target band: 12.6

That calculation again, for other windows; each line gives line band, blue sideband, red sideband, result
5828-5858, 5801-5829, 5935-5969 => -0.003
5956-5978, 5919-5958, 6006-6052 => -0.024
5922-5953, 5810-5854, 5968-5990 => 0.019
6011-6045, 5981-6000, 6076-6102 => -0.011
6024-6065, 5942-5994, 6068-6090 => -0.012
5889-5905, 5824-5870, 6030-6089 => 0.182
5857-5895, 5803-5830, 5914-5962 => 0.043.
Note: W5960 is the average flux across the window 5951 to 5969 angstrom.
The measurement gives 12.9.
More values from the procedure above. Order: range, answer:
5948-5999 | 12.7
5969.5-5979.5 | 12.9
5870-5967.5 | 12.5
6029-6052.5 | 12.6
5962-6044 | 12.6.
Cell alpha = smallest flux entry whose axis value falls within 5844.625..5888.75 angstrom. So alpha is 10.8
